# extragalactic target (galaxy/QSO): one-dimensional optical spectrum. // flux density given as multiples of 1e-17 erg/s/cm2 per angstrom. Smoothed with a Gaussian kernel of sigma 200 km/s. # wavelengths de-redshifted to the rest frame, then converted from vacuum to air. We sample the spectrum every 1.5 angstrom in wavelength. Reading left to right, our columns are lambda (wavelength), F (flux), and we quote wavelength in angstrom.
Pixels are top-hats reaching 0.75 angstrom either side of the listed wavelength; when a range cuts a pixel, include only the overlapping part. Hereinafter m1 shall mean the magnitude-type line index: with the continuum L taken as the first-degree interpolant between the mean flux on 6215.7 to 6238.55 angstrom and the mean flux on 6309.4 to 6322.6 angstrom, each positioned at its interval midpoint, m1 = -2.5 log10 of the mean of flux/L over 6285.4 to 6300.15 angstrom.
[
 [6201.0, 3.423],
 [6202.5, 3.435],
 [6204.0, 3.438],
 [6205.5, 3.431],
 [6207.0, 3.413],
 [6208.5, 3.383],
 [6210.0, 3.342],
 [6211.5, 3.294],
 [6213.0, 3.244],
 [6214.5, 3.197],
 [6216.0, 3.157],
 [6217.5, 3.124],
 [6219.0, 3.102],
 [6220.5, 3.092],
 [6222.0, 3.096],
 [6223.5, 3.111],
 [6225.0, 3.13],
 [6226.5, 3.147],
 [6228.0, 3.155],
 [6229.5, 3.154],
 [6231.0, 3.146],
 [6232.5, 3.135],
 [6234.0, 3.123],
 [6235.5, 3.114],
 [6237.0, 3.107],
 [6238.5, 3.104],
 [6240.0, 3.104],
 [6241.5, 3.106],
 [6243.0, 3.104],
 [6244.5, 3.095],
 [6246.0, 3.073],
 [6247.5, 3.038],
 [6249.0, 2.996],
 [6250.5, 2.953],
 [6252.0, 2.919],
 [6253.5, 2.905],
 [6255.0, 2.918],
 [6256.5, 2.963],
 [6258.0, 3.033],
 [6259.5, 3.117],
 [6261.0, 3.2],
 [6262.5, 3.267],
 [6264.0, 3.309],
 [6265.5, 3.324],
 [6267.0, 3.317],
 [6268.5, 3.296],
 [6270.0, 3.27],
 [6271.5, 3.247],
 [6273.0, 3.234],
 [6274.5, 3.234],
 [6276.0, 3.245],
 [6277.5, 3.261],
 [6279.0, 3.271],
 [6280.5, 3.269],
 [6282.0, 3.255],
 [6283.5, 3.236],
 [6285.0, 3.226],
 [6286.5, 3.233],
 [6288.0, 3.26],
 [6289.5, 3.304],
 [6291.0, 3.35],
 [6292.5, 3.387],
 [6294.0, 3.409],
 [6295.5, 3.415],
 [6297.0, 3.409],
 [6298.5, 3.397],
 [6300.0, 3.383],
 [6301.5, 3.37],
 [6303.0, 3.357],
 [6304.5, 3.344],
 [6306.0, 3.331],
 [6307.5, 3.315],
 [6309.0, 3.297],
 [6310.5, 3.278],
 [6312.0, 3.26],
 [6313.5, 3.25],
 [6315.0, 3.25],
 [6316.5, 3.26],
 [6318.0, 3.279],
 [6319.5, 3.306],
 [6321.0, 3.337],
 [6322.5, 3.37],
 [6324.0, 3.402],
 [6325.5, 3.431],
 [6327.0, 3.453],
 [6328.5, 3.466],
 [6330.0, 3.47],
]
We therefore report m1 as -0.04 mag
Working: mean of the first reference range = 3.12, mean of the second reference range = 3.28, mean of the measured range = 3.35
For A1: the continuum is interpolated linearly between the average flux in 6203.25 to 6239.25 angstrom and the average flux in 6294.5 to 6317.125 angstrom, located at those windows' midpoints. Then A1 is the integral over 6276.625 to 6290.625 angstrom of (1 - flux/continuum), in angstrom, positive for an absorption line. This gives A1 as 0.1 angstrom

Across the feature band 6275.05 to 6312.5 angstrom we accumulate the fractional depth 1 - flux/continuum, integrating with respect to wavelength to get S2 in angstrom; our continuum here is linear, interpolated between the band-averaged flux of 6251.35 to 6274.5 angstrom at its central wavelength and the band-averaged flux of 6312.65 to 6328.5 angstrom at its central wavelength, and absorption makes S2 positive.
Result -0.7 angstrom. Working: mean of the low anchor 3.16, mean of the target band 3.31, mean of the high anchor 3.34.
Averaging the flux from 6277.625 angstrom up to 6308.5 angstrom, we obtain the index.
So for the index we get 3.32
